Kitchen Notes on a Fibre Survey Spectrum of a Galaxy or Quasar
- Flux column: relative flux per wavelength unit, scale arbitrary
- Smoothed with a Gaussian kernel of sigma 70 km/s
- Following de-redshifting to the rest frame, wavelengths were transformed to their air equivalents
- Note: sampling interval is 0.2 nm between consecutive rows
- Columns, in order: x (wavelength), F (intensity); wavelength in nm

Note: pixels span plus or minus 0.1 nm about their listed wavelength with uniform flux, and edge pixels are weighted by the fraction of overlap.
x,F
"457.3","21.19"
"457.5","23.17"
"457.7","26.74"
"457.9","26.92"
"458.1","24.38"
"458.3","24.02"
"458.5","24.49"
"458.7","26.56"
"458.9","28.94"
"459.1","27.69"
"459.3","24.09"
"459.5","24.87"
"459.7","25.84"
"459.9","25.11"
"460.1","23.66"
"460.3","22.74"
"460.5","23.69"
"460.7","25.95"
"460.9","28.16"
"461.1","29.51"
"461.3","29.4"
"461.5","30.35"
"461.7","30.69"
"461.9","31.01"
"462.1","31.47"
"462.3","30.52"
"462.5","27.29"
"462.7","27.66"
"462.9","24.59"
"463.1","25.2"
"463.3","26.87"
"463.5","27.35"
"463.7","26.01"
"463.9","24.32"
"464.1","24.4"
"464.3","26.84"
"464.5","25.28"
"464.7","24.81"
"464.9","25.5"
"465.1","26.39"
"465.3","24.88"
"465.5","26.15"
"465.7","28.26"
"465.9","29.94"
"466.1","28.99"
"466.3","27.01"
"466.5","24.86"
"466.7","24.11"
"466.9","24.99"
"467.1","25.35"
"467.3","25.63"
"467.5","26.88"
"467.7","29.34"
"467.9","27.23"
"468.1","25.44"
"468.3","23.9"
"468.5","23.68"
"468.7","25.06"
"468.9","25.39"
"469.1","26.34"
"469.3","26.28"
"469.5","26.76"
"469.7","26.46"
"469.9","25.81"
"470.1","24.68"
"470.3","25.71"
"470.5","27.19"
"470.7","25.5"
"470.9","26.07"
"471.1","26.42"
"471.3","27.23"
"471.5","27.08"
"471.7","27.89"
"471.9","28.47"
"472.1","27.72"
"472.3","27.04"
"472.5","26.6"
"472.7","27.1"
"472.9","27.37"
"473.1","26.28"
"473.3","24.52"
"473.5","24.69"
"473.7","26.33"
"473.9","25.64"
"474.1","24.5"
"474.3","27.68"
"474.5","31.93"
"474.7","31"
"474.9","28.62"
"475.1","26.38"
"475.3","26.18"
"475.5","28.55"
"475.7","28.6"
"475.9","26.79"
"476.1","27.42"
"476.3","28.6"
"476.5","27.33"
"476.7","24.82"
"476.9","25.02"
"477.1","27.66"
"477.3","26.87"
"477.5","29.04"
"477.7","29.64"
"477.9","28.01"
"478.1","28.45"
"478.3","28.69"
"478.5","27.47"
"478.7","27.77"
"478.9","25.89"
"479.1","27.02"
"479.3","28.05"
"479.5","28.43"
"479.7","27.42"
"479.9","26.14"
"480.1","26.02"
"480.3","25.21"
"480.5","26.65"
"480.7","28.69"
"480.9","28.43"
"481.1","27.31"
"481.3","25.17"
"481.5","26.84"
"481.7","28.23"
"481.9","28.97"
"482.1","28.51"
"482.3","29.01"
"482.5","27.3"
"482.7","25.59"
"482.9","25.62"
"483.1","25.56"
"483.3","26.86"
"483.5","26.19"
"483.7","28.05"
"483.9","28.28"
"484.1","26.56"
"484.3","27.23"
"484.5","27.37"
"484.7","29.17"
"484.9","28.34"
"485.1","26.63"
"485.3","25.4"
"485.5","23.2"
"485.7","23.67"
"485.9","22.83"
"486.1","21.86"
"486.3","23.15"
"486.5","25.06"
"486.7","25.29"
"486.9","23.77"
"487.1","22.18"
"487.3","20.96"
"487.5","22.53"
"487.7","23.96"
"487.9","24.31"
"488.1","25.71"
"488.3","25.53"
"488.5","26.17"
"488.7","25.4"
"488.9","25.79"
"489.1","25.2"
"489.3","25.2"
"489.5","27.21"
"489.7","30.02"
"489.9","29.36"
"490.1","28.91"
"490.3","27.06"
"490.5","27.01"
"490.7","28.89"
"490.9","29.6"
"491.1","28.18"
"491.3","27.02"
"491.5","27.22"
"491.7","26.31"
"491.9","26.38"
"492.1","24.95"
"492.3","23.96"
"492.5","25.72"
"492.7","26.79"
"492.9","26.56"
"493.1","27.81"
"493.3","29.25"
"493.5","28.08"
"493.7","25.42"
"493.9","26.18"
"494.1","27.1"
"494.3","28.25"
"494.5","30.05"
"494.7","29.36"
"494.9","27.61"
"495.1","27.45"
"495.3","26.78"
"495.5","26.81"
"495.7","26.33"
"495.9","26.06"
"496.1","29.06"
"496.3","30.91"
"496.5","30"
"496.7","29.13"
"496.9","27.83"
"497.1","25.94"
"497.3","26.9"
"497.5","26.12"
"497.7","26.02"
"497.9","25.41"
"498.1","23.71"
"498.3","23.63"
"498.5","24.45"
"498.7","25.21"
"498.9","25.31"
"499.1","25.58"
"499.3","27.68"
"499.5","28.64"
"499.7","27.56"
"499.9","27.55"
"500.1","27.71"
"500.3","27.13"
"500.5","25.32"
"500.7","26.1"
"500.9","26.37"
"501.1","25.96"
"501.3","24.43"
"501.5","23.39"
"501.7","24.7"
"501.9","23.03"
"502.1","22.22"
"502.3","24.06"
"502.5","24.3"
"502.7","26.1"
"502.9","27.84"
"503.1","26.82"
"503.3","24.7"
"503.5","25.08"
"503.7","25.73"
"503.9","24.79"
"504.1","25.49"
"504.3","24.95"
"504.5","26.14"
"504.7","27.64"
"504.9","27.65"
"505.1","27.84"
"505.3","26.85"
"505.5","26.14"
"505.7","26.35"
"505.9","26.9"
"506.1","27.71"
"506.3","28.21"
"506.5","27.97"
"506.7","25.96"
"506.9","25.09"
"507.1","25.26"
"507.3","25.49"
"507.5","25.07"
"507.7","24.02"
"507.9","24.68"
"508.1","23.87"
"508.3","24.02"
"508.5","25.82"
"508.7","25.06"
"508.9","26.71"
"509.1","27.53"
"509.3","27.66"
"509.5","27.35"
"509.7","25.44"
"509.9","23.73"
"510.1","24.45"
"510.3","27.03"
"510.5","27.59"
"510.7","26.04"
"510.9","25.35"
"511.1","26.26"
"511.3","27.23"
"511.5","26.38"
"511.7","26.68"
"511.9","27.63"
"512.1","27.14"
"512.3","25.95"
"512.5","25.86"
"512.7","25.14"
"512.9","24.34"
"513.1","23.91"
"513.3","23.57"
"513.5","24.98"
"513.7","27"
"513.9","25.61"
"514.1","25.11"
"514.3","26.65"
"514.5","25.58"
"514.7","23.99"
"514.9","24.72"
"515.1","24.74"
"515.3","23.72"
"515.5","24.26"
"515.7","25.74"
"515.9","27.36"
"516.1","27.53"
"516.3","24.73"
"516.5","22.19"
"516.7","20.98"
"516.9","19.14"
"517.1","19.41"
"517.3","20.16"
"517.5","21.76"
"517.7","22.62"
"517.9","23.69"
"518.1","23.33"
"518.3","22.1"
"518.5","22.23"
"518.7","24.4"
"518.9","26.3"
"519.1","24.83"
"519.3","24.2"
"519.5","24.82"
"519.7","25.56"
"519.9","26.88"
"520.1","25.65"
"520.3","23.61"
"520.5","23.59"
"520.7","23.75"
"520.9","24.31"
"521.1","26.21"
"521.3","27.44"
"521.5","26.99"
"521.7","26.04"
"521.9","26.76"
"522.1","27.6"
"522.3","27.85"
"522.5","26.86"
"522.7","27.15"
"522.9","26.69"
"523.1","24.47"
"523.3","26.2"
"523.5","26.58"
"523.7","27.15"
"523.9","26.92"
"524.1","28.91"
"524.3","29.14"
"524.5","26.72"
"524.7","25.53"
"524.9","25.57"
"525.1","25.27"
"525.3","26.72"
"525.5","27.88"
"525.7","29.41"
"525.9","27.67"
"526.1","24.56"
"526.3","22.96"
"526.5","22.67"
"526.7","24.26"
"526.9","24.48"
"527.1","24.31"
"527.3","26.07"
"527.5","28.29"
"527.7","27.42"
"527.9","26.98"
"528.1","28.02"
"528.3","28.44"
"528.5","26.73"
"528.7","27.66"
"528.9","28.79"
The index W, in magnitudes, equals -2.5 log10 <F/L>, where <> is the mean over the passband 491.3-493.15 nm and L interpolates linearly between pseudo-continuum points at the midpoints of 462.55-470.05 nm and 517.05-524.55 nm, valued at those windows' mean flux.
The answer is -0.02 mag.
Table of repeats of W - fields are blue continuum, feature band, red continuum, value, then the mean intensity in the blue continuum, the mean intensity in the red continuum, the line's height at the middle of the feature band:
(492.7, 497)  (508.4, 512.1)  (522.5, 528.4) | 0.03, 27.9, 26.4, 27.2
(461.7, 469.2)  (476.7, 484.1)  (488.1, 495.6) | -0.02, 26.5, 27.1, 26.9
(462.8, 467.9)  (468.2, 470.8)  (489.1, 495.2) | 0.03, 26.2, 27.4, 26.4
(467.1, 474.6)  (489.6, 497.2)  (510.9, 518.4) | -0.09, 26.4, 24.5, 25.4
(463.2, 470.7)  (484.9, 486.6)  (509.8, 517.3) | 0.06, 26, 25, 25.6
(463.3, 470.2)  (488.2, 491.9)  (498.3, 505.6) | -0.05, 26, 25.8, 25.9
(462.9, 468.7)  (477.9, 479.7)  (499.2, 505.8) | -0.07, 26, 25.9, 26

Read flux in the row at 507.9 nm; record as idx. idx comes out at 24.68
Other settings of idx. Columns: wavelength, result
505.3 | 26.85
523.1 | 24.47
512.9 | 24.34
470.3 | 25.71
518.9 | 26.3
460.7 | 25.95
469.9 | 25.81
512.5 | 25.86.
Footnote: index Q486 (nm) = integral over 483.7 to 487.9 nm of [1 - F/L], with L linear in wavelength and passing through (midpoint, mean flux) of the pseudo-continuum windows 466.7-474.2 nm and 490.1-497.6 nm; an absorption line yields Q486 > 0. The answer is 0.32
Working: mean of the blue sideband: 26.1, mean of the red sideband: 27.4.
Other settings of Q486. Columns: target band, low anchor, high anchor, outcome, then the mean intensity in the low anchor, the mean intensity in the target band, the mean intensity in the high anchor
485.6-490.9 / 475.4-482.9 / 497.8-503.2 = 0.25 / 27.4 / 25.4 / 25.6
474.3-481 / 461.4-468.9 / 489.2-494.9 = -0.16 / 26.7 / 27.7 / 27.4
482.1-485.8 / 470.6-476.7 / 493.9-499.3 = 0.05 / 27.1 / 26.7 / 27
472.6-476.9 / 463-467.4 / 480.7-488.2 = -0.19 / 26.1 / 27.1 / 25.9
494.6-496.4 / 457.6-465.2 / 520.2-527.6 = -0.10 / 26.6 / 27.8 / 26.1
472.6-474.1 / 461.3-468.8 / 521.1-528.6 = 0.05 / 26.7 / 25.9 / 26.6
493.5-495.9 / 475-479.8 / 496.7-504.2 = -0.11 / 27.5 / 27.4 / 25.7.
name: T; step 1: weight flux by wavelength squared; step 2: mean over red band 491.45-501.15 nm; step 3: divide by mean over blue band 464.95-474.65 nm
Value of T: 1.13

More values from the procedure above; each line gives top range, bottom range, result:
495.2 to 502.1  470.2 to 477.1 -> 1.08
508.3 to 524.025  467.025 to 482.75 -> 1.10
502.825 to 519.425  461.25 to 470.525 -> 1.14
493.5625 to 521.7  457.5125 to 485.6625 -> 1.11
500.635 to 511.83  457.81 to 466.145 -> 1.16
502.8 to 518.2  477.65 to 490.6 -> 1.07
